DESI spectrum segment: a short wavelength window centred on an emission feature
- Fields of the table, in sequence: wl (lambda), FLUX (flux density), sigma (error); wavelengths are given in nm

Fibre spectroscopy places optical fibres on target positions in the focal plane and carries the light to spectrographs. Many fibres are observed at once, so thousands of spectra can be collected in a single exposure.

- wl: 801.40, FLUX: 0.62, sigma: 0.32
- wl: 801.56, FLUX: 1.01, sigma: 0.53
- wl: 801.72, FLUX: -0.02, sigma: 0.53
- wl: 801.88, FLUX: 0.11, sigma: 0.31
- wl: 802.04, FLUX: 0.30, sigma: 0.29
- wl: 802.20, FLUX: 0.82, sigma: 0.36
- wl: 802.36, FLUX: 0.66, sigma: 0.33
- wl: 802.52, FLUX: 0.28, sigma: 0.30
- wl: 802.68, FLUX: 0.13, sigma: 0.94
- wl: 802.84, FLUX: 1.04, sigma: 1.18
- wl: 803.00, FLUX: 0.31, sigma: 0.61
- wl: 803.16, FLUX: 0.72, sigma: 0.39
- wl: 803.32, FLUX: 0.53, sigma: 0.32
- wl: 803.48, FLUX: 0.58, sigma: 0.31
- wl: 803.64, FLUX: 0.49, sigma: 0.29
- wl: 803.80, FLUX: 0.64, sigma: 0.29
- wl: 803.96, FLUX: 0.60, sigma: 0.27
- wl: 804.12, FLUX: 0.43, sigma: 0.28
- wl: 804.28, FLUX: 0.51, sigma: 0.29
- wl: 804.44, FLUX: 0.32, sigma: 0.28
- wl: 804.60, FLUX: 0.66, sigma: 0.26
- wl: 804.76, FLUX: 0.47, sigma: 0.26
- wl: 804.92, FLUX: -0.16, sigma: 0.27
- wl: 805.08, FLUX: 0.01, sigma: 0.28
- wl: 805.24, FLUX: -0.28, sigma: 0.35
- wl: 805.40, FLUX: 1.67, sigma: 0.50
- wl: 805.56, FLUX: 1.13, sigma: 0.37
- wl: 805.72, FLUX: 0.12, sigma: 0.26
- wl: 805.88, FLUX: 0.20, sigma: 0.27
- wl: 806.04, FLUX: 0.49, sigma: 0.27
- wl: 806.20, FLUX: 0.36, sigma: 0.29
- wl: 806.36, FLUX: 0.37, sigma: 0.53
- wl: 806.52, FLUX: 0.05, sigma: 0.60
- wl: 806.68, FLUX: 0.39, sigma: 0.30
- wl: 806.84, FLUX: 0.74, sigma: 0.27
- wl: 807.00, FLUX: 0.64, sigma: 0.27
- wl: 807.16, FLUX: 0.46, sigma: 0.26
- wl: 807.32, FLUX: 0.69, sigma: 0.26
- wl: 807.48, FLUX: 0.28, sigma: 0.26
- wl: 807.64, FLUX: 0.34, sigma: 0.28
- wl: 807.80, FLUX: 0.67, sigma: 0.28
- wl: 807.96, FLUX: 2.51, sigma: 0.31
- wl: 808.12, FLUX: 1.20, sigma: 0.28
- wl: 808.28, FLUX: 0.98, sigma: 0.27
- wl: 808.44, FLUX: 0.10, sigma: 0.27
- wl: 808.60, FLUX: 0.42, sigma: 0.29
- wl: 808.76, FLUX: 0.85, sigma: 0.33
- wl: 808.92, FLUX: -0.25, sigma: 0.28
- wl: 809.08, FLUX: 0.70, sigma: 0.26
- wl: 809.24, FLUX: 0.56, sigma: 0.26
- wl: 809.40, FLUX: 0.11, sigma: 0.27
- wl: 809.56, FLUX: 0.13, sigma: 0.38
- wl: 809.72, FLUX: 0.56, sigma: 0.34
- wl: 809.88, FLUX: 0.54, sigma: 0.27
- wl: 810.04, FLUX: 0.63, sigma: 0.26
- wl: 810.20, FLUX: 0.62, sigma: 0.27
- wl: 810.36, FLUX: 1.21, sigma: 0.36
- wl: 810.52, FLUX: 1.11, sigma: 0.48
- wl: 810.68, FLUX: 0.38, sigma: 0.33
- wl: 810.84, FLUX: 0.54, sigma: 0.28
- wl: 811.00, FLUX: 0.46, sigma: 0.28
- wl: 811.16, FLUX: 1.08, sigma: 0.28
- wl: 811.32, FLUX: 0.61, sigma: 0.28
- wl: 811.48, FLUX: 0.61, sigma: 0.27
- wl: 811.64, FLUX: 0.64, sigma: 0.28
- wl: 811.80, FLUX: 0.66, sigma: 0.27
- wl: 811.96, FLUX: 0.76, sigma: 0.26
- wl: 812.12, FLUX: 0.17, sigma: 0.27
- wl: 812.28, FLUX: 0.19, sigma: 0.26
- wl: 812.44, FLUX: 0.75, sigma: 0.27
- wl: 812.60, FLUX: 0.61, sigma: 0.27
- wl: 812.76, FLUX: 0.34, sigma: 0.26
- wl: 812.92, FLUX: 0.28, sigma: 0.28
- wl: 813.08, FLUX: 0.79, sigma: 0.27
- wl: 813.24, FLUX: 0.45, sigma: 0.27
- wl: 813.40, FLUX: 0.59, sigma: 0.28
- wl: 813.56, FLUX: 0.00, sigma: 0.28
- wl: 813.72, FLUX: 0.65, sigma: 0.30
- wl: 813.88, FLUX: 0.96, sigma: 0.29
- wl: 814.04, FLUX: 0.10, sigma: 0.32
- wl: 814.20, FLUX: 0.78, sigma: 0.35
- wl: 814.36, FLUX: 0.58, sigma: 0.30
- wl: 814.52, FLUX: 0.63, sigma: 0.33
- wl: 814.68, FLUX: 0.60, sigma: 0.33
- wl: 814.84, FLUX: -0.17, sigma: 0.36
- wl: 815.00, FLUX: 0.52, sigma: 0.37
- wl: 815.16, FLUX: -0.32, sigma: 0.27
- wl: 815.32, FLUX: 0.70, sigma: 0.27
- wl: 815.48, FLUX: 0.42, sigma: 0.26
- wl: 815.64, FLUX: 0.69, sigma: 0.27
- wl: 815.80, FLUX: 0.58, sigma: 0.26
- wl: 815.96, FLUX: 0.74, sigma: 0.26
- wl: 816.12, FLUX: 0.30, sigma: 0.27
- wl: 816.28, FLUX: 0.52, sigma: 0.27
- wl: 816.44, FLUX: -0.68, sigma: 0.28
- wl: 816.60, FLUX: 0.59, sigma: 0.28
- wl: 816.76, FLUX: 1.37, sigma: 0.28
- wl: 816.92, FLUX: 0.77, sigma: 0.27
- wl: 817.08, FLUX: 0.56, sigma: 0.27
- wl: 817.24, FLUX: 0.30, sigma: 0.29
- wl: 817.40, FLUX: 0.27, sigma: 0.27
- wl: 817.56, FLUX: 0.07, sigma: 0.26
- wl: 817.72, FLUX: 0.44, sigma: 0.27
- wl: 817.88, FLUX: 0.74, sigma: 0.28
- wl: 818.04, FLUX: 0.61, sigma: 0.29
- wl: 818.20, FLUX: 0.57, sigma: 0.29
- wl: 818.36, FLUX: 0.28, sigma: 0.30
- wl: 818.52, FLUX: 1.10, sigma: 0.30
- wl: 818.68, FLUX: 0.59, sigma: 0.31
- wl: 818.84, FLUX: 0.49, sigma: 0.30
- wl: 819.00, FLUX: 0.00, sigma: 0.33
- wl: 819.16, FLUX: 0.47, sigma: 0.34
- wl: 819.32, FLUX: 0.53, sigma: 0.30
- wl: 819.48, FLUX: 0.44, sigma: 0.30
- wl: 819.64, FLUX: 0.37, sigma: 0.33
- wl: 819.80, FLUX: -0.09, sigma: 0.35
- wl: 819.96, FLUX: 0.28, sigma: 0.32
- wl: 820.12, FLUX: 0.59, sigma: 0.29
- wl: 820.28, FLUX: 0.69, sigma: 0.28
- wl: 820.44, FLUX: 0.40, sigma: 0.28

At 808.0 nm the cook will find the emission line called H-gamma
